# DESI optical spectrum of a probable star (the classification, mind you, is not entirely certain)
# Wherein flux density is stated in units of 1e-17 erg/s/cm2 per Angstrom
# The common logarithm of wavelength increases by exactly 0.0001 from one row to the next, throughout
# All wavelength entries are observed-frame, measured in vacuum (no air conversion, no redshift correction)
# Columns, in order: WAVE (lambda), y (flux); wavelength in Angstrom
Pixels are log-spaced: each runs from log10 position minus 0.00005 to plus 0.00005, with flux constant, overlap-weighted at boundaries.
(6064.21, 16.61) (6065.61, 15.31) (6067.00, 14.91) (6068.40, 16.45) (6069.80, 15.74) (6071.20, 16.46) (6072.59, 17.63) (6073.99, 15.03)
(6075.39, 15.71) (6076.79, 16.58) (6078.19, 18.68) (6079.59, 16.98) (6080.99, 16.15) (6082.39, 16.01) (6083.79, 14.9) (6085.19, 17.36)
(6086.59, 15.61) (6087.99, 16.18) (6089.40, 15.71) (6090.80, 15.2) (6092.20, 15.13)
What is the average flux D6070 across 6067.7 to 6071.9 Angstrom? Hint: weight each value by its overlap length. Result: 16.2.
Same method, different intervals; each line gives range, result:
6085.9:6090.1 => 15.8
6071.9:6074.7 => 16.3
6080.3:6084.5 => 15.7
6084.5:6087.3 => 16.5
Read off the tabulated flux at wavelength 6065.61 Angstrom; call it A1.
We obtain 15.31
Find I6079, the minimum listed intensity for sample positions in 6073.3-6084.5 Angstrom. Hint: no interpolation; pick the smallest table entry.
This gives 14.9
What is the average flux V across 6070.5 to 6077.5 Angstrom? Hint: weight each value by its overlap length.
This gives 16.3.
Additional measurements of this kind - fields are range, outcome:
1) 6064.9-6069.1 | 15.6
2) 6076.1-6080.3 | 17.4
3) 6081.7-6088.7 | 16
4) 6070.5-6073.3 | 17.1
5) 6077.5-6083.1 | 17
